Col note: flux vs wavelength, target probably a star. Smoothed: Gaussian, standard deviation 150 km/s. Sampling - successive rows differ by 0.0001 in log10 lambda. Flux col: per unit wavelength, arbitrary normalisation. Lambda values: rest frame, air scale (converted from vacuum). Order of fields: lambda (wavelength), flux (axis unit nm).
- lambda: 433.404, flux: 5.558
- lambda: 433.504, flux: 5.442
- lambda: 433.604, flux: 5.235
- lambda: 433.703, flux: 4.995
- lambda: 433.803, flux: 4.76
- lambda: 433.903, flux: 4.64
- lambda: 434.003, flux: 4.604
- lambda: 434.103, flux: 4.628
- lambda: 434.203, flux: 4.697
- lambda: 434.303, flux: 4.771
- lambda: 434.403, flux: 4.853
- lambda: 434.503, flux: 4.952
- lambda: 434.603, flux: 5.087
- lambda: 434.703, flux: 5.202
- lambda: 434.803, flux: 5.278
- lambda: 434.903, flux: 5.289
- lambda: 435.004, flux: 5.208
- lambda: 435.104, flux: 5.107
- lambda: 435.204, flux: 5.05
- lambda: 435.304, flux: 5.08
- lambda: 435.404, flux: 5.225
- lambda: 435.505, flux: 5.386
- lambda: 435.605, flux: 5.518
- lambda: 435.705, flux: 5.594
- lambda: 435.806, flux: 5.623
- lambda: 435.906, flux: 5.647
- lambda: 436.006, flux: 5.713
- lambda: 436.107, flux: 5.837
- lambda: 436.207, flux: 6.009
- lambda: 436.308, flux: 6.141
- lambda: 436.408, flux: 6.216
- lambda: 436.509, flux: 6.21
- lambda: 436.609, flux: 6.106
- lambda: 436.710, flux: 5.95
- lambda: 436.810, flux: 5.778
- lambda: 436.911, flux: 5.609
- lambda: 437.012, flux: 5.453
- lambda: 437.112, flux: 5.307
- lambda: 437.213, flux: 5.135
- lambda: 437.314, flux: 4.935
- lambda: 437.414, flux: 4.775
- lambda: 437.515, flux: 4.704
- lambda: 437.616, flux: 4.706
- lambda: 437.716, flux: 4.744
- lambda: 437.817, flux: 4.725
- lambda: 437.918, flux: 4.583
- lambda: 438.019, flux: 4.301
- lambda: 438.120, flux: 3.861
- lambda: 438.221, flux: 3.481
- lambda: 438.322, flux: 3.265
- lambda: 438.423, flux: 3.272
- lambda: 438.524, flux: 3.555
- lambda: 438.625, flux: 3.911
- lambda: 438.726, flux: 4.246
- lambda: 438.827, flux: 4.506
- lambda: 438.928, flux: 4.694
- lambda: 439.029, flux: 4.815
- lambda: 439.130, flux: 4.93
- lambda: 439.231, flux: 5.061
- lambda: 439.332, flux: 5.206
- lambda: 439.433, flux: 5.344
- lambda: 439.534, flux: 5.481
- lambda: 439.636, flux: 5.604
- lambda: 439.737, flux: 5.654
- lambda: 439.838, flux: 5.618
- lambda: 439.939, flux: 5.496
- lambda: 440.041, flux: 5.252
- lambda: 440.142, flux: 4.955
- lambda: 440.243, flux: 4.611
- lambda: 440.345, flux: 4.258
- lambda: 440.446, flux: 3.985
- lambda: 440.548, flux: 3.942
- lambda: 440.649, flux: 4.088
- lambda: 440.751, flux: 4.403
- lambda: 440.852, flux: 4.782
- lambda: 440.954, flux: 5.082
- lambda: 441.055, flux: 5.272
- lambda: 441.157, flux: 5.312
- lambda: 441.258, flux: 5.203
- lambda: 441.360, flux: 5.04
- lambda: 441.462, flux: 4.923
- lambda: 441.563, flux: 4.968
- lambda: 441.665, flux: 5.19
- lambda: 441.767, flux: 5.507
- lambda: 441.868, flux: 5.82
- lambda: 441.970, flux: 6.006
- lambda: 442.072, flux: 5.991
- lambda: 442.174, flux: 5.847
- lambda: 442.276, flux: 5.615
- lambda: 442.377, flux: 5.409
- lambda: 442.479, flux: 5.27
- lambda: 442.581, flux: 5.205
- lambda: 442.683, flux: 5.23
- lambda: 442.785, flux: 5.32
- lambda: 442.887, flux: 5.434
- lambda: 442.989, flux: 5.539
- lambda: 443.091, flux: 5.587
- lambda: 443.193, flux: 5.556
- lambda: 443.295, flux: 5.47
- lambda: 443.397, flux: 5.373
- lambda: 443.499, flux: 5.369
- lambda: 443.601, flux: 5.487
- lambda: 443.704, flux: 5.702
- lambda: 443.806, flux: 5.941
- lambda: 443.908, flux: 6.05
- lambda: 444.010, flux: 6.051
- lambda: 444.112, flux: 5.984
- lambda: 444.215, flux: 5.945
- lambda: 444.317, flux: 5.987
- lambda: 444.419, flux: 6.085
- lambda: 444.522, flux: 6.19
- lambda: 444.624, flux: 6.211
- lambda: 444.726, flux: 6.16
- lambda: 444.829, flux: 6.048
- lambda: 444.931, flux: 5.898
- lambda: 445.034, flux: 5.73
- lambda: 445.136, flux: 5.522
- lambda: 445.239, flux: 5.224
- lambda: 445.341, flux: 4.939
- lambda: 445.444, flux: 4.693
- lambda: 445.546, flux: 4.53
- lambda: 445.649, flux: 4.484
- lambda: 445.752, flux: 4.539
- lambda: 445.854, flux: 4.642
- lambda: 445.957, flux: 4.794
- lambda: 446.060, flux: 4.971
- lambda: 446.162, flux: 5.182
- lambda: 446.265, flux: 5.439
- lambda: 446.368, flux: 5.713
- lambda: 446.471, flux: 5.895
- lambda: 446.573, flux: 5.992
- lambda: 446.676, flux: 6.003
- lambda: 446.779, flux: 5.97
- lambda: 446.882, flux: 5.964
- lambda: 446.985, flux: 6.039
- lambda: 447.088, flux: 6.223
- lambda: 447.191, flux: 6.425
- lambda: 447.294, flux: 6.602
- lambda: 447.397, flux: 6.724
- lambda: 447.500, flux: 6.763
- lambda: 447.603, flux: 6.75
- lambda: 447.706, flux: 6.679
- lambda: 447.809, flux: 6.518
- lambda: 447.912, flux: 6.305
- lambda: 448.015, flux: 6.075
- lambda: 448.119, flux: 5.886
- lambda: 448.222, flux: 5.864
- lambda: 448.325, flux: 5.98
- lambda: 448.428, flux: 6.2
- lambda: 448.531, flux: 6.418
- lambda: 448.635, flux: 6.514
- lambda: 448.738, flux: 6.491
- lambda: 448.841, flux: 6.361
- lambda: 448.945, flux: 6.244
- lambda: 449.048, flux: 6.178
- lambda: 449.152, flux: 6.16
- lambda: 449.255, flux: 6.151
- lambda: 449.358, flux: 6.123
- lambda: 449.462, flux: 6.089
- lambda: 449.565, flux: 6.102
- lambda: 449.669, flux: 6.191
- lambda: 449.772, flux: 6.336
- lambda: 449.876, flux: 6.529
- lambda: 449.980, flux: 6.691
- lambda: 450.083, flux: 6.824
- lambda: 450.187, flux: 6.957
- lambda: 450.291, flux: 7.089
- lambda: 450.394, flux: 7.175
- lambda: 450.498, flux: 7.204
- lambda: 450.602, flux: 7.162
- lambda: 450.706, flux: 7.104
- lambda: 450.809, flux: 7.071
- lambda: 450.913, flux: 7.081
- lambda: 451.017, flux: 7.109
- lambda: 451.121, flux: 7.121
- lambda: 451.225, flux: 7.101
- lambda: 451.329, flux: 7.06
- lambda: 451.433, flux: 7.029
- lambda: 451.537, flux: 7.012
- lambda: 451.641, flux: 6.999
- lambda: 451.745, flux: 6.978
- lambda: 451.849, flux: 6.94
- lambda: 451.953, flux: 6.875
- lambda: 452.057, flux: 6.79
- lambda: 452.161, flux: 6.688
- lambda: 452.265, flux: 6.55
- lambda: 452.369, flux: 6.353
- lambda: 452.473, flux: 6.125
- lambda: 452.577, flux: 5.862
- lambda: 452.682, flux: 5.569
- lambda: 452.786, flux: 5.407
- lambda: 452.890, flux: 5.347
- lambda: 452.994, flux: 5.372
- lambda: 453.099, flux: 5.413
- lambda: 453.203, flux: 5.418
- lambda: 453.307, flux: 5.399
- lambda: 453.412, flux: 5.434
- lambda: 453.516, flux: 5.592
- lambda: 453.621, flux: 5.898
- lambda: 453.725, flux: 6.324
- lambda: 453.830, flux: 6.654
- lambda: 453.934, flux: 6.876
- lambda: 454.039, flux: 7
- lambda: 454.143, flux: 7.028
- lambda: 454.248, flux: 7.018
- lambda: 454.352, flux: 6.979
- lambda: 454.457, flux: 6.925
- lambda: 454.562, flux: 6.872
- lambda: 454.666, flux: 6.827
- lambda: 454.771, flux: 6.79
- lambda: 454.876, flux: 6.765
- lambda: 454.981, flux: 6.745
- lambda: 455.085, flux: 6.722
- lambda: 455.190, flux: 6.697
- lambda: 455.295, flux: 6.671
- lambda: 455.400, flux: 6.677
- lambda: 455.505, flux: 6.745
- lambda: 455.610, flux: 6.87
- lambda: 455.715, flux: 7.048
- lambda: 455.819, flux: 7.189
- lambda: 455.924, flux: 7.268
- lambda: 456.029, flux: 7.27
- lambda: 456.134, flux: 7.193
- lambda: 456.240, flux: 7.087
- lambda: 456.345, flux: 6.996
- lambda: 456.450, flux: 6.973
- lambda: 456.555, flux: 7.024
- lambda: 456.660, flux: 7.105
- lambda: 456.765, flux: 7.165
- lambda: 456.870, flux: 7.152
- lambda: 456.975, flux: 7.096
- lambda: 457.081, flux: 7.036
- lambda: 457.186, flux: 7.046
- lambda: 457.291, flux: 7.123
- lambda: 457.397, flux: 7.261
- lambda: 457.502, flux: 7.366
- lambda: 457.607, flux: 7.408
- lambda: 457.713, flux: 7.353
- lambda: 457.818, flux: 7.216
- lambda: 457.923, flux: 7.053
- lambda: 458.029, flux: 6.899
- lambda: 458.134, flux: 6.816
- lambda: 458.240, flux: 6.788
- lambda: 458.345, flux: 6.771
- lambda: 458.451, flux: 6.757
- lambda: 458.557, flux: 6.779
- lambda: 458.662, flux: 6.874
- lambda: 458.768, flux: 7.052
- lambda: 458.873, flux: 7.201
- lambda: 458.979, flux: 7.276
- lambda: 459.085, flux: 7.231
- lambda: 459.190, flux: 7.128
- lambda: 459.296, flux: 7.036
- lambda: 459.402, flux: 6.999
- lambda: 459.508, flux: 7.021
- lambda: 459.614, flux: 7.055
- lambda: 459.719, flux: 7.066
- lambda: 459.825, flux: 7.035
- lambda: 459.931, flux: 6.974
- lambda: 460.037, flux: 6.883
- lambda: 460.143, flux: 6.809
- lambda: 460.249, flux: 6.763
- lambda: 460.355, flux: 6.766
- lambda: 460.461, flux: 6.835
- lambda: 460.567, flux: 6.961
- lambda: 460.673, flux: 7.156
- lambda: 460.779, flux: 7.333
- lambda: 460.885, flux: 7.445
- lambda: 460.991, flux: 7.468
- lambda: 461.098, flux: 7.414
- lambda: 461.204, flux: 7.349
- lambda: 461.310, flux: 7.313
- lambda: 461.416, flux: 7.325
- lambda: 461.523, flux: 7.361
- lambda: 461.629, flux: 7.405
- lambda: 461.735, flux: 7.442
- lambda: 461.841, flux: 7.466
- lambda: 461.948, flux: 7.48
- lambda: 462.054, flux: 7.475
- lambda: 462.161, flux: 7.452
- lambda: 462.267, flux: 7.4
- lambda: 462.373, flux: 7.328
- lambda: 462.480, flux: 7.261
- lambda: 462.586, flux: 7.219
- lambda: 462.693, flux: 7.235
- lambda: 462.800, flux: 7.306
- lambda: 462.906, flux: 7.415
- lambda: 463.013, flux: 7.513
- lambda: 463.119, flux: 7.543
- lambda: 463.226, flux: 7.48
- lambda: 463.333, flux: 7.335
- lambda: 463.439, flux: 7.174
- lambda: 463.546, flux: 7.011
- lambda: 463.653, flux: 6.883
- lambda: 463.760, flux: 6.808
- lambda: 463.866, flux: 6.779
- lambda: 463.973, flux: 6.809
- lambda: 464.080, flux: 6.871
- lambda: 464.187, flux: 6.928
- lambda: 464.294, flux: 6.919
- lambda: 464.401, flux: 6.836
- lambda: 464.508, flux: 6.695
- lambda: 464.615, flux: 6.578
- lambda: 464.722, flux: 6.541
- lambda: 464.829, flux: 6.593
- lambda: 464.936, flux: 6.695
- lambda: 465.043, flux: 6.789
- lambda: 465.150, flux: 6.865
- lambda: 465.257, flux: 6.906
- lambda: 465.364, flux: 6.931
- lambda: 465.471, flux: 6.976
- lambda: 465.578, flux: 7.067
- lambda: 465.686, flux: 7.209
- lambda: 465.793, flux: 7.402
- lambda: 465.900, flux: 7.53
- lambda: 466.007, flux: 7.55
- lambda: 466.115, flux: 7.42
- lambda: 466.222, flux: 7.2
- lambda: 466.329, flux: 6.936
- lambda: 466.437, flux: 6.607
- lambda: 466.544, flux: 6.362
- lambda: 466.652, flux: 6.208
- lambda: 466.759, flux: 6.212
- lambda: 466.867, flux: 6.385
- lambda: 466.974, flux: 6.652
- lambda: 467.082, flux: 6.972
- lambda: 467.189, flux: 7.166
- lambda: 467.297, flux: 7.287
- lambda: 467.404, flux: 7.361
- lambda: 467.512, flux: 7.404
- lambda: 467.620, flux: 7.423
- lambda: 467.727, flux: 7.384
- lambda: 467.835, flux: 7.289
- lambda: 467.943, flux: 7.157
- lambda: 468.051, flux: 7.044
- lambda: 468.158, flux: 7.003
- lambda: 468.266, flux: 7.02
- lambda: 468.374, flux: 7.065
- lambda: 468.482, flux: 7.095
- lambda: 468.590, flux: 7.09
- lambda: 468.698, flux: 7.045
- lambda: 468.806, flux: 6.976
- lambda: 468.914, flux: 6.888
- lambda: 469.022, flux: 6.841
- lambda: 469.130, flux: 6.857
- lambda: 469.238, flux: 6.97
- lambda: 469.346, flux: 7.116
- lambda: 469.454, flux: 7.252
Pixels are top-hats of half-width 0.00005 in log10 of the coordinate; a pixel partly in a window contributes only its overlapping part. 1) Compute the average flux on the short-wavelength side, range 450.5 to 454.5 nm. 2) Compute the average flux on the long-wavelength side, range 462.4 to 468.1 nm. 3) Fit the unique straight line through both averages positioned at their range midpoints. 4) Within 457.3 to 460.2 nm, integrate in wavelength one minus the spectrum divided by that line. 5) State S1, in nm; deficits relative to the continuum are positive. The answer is -0.12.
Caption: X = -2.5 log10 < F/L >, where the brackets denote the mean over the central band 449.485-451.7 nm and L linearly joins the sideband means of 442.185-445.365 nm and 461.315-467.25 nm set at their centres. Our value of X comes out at -0.127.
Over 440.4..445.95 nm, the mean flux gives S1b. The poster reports 5.36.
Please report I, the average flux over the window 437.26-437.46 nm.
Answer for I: 4.87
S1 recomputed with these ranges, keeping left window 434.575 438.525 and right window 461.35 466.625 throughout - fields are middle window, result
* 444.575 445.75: 0.08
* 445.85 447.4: 0.02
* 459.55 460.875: -0.03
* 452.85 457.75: -0.19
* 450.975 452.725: -0.14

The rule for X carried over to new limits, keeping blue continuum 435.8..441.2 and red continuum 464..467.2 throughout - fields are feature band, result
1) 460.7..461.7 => -0.13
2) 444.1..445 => -0.13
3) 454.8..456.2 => -0.13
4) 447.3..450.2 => -0.12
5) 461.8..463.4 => -0.11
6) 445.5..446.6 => 0.08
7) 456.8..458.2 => -0.14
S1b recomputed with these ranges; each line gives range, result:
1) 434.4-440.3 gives 5.08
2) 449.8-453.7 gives 6.49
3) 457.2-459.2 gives 7.07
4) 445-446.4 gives 5.01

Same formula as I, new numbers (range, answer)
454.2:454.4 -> 7.02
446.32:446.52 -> 5.8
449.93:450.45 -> 6.95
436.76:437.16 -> 5.54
